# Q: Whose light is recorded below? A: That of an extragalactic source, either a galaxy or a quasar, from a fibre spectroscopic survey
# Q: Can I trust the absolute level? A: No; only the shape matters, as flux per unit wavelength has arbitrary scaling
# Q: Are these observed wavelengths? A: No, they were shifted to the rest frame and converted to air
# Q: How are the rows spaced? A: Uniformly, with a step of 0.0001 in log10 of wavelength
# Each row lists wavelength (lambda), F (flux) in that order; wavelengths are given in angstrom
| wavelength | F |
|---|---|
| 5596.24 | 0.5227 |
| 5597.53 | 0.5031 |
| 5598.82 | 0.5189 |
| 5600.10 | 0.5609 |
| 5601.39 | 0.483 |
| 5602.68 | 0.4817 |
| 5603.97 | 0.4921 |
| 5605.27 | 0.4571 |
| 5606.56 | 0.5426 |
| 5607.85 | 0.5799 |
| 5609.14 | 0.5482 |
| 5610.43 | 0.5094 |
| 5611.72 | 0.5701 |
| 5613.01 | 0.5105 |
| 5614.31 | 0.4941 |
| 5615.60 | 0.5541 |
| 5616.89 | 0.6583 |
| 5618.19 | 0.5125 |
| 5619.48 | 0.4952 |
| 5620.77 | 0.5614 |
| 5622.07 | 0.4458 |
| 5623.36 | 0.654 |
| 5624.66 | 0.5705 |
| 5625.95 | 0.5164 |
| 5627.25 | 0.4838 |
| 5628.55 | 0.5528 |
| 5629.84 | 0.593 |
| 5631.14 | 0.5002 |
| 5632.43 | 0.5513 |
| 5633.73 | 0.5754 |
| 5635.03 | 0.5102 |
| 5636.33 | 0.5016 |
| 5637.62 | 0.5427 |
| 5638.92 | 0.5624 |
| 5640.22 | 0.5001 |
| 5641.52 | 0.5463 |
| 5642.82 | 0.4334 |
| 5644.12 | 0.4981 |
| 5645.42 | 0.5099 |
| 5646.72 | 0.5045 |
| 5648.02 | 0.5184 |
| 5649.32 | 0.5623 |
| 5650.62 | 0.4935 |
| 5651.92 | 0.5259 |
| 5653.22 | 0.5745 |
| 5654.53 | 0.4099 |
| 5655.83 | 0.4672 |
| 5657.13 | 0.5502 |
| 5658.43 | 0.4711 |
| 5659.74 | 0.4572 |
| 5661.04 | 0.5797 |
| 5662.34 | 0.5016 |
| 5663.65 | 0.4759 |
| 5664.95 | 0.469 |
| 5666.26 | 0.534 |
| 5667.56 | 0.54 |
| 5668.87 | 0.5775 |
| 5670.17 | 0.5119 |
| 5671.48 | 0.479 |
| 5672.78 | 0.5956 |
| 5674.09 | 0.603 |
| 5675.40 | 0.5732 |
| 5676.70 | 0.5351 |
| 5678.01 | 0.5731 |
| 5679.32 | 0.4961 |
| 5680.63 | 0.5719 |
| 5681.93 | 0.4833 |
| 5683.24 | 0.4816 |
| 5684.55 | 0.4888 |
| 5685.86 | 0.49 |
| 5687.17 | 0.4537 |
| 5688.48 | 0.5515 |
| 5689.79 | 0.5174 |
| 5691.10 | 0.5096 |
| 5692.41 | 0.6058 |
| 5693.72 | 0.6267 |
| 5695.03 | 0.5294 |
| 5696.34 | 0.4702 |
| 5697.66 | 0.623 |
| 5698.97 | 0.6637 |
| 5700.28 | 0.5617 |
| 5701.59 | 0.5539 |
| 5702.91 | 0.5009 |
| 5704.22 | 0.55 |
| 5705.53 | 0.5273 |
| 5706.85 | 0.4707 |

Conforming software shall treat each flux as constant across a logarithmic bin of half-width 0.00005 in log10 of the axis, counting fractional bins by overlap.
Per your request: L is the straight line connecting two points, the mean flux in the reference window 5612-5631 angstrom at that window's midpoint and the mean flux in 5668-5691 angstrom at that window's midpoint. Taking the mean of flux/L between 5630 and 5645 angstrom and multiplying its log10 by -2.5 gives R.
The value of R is 0.03 mag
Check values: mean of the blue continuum 0.542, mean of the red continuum 0.528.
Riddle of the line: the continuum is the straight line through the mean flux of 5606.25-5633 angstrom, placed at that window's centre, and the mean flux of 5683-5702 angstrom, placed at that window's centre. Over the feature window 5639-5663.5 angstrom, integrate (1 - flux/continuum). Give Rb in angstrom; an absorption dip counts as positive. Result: 1.7 angstrom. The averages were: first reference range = 0.543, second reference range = 0.543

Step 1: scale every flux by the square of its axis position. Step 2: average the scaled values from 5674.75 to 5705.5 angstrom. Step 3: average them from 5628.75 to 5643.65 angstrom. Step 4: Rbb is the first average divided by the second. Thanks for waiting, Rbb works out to 1.0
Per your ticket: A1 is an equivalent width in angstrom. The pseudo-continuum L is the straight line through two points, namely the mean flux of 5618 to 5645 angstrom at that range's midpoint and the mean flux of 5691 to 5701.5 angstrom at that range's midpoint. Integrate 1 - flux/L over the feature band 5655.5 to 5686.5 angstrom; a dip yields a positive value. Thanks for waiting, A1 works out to 2.0 angstrom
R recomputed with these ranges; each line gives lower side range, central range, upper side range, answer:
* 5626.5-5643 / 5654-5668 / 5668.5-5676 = 0.108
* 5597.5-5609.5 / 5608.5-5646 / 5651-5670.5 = -0.040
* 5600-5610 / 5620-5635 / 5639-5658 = -0.067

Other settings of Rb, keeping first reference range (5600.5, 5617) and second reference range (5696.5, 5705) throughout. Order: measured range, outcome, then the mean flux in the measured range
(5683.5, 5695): 0.71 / 0.529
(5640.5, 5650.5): 0.62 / 0.509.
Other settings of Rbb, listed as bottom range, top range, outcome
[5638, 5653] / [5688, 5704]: 1.10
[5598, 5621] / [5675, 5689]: 1.00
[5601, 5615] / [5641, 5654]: 1.01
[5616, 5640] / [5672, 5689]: 0.99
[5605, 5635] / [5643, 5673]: 0.96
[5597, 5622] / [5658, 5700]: 1.04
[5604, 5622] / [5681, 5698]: 1.01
